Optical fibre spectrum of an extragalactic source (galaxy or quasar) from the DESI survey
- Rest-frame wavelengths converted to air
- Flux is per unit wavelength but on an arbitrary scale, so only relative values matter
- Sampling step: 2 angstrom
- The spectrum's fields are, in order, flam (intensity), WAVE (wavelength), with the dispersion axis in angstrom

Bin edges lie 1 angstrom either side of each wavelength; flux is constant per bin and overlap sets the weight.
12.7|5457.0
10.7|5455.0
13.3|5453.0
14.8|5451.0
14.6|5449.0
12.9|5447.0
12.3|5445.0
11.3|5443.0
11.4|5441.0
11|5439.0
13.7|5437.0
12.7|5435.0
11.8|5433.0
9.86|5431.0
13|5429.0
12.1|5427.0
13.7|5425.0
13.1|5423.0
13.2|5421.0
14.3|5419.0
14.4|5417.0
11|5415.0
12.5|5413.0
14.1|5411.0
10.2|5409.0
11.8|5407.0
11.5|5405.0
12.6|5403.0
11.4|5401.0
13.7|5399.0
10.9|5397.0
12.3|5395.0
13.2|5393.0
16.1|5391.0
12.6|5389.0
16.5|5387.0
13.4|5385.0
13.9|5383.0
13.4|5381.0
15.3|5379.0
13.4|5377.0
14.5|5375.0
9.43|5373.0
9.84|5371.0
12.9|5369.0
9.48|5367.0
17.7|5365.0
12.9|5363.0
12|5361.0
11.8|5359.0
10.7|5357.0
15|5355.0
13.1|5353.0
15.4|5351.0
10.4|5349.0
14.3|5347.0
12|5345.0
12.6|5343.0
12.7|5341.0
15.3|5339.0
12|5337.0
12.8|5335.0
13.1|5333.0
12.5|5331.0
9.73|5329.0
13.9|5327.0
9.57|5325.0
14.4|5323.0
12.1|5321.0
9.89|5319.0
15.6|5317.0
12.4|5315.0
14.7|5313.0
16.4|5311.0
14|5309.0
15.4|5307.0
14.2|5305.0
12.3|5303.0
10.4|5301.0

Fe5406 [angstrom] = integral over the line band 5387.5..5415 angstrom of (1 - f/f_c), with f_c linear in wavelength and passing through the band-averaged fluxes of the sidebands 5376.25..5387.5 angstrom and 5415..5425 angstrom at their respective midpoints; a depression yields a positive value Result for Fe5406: 2.6 angstrom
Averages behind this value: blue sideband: 14.2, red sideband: 13.5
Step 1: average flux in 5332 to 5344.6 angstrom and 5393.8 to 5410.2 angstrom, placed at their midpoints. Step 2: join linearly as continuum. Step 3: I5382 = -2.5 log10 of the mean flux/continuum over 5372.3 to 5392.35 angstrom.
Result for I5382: -0.142 mag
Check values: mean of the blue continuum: 13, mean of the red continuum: 11.8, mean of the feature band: 13.9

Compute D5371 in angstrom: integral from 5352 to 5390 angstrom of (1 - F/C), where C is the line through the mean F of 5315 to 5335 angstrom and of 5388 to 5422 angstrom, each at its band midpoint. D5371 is -1.5 angstrom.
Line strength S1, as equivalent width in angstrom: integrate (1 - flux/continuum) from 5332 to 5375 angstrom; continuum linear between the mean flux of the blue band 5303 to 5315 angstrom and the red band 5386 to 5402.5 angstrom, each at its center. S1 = 3.73 angstrom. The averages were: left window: 14.5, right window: 13.3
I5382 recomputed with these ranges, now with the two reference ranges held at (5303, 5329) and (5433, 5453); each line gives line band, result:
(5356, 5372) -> 0.08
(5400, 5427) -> 0.02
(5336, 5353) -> 0.01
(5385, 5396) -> -0.09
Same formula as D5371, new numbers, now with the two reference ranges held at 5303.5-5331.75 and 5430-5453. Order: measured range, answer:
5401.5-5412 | 0.5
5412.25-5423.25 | -0.5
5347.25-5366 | -0.5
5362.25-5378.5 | 0.3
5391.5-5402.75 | 0.2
